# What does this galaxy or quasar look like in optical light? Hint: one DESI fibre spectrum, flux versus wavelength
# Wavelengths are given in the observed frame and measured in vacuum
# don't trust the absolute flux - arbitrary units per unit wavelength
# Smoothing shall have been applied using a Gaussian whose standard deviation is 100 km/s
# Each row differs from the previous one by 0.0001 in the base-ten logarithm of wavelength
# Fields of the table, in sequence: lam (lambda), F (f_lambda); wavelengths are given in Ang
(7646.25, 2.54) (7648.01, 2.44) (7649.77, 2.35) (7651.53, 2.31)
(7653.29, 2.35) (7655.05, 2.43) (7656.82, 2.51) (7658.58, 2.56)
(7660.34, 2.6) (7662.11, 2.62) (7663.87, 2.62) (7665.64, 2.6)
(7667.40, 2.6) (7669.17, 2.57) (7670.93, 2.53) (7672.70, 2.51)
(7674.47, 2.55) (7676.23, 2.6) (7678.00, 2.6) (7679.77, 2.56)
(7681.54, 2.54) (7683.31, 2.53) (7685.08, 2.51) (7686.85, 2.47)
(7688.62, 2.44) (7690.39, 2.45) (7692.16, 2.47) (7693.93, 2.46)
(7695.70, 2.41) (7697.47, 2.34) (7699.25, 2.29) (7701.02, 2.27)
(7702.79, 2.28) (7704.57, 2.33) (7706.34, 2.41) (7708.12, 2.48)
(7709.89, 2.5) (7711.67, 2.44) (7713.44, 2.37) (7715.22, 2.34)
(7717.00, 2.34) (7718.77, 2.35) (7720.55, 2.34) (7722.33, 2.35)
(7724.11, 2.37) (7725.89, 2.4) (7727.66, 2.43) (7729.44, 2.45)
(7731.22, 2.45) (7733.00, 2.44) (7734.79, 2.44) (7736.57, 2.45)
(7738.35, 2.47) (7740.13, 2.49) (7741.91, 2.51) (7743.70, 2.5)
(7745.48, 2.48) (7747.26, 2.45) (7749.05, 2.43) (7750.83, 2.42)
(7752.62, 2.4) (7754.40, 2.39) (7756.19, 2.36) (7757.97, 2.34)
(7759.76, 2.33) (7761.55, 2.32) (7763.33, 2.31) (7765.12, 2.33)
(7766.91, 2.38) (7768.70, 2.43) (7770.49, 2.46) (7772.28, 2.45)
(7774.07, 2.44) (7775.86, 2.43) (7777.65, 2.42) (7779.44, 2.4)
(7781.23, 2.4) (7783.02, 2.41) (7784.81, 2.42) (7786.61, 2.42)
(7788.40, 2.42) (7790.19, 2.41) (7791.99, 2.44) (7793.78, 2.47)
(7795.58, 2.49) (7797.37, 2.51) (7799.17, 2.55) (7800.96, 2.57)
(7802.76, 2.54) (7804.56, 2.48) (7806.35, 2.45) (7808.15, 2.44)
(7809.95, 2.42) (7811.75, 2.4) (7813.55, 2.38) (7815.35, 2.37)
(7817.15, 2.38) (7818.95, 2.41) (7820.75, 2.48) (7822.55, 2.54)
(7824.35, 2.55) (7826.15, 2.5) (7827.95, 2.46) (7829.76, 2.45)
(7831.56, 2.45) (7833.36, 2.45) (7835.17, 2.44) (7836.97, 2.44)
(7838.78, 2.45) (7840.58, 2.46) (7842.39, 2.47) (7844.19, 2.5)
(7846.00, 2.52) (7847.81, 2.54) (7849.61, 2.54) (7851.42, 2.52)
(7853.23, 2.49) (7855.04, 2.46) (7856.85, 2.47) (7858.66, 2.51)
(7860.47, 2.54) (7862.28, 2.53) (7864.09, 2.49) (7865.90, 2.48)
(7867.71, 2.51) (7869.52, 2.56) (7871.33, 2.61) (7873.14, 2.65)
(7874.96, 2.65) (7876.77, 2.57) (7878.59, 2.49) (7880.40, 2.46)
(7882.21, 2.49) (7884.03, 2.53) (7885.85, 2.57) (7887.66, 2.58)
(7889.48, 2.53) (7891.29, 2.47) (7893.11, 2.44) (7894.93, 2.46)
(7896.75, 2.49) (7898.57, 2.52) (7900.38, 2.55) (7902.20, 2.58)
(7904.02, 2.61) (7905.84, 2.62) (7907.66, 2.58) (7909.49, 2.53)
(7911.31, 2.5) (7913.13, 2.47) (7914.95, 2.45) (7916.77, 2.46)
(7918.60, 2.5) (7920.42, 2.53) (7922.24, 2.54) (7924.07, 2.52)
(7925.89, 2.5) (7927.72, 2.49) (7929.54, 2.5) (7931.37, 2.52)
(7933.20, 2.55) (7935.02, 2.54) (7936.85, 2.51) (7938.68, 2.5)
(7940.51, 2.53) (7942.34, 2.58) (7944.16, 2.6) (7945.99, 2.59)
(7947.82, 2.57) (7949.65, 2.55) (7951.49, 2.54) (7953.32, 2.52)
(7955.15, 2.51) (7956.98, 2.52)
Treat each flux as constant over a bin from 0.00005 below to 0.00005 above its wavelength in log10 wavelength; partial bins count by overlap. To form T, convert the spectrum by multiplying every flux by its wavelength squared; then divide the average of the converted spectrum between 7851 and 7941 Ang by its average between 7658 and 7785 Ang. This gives 1.1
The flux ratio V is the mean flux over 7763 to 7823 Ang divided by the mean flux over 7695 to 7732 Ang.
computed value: 1.02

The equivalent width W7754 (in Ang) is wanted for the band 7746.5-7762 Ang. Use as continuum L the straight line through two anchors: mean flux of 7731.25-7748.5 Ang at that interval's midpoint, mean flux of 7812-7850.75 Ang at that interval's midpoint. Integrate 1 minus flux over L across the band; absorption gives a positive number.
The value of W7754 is 0.5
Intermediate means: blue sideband 2.47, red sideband 2.47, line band 2.38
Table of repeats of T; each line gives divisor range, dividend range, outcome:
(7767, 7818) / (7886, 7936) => 1.06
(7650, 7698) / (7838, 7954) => 1.07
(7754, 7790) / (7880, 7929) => 1.09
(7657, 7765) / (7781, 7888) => 1.05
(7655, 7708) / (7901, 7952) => 1.08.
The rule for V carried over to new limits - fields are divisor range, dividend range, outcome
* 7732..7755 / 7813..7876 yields 1.02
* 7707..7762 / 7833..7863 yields 1.03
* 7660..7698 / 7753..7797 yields 0.95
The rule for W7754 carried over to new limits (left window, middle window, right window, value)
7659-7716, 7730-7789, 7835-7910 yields 1.8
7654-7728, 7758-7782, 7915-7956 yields 0.9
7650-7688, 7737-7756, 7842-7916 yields 0.6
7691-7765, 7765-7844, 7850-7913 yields 0.5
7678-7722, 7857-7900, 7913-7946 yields -0.5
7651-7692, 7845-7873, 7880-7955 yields 0.0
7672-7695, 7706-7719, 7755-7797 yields 0.4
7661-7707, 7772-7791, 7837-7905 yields 0.6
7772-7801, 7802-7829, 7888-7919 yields 0.1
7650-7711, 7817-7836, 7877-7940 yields 0.3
